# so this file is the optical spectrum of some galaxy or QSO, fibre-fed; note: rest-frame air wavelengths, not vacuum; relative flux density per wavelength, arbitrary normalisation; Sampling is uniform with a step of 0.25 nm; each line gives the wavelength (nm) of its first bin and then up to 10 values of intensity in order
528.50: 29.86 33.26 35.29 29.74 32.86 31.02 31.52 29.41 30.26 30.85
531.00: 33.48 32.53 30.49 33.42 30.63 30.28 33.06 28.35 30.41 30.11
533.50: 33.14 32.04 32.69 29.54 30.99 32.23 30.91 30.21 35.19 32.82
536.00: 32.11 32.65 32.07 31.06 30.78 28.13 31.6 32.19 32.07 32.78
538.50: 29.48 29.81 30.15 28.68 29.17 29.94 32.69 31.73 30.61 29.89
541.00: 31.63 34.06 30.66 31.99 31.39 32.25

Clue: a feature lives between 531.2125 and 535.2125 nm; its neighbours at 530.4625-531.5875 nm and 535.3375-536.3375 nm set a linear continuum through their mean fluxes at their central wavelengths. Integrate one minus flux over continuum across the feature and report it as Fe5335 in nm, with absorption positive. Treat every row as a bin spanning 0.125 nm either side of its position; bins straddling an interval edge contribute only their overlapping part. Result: 0.13 nm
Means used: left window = 31.7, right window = 33.1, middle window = 31.3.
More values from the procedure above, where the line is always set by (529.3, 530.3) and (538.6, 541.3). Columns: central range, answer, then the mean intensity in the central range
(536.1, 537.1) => -0.03 nm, 31.7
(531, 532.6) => -0.04 nm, 31.9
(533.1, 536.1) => -0.08 nm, 31.8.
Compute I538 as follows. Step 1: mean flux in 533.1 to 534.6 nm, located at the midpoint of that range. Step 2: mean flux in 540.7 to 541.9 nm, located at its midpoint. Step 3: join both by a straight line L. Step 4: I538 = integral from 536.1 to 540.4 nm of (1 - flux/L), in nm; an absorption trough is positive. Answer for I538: 0.10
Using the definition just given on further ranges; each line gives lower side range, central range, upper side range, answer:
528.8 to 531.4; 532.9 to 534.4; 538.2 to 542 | 0.00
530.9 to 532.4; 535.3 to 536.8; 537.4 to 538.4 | -0.03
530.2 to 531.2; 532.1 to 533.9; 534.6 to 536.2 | 0.04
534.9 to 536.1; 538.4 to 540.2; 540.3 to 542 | 0.09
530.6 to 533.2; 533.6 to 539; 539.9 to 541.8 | 0.00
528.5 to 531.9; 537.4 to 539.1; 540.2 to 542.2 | 0.02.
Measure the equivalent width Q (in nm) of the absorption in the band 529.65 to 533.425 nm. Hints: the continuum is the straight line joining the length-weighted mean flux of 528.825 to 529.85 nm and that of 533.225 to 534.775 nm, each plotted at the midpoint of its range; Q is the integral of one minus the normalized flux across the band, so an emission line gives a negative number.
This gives 0.10 nm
